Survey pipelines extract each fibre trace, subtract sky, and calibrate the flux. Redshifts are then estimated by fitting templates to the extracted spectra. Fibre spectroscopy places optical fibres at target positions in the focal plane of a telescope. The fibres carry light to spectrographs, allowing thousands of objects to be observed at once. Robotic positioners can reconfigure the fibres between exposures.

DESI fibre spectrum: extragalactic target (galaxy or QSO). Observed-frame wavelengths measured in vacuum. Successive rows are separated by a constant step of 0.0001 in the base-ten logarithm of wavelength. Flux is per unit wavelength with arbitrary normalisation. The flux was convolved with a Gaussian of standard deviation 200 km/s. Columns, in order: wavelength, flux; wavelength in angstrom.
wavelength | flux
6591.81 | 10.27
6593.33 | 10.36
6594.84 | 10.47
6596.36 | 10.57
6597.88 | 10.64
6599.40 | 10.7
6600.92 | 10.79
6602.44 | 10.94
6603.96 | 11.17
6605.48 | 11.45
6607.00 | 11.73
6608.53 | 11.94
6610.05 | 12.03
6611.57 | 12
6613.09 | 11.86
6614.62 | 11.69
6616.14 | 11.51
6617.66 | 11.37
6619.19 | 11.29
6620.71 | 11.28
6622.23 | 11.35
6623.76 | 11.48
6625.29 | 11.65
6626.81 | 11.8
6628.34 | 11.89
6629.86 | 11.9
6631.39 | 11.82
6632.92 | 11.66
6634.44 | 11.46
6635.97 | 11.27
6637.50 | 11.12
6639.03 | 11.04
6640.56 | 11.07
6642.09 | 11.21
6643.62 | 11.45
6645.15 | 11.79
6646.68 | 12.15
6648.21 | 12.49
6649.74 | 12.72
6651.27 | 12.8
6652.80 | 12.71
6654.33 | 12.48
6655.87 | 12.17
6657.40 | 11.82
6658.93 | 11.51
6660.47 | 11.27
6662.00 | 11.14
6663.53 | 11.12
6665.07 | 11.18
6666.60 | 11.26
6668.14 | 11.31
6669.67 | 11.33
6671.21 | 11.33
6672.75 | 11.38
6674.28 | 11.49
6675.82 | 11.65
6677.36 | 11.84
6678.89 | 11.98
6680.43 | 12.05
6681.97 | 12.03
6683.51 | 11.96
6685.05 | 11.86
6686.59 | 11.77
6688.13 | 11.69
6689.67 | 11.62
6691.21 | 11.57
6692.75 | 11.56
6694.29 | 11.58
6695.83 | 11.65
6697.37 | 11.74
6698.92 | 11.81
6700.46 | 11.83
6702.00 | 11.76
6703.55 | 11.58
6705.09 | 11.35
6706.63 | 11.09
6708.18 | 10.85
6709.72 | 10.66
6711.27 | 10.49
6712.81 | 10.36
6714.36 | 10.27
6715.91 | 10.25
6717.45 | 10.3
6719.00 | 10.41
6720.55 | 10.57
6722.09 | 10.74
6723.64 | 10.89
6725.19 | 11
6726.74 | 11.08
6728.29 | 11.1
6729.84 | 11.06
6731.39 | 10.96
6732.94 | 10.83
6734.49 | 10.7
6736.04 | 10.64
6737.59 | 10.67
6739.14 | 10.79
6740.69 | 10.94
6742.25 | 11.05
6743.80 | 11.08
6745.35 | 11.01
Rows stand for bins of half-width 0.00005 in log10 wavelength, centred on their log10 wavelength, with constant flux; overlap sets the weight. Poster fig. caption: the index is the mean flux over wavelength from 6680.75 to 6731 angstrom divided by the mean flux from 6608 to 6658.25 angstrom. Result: 1.0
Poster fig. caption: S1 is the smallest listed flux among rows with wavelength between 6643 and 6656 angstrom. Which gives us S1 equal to 11.45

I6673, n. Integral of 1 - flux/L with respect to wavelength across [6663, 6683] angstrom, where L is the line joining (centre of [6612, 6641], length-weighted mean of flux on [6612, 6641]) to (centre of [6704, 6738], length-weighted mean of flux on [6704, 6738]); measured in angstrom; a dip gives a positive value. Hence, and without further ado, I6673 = -0.7 angstrom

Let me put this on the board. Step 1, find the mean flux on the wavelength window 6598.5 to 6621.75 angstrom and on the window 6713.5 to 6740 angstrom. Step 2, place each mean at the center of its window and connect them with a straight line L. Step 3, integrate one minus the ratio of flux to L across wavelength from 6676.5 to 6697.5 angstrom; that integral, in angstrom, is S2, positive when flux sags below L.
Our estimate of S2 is -1.6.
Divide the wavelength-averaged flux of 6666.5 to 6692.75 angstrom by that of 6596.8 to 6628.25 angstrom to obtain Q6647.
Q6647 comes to 1.0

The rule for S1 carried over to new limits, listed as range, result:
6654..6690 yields 11.12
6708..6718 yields 10.25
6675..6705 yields 11.56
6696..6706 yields 11.35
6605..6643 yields 11.04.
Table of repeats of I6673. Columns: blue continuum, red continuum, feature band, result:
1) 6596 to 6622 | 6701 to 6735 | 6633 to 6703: -3.9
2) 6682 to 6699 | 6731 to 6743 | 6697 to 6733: 0.9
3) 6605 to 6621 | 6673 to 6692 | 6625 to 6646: 0.3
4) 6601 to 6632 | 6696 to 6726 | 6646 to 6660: -1.2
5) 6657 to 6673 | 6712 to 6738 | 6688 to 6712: -1.0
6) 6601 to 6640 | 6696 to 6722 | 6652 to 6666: -0.5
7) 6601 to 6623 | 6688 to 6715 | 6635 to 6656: -0.8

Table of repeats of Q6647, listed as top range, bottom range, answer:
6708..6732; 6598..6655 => 0.92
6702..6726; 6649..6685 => 0.91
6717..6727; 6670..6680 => 0.92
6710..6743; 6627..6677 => 0.92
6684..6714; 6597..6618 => 1.00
